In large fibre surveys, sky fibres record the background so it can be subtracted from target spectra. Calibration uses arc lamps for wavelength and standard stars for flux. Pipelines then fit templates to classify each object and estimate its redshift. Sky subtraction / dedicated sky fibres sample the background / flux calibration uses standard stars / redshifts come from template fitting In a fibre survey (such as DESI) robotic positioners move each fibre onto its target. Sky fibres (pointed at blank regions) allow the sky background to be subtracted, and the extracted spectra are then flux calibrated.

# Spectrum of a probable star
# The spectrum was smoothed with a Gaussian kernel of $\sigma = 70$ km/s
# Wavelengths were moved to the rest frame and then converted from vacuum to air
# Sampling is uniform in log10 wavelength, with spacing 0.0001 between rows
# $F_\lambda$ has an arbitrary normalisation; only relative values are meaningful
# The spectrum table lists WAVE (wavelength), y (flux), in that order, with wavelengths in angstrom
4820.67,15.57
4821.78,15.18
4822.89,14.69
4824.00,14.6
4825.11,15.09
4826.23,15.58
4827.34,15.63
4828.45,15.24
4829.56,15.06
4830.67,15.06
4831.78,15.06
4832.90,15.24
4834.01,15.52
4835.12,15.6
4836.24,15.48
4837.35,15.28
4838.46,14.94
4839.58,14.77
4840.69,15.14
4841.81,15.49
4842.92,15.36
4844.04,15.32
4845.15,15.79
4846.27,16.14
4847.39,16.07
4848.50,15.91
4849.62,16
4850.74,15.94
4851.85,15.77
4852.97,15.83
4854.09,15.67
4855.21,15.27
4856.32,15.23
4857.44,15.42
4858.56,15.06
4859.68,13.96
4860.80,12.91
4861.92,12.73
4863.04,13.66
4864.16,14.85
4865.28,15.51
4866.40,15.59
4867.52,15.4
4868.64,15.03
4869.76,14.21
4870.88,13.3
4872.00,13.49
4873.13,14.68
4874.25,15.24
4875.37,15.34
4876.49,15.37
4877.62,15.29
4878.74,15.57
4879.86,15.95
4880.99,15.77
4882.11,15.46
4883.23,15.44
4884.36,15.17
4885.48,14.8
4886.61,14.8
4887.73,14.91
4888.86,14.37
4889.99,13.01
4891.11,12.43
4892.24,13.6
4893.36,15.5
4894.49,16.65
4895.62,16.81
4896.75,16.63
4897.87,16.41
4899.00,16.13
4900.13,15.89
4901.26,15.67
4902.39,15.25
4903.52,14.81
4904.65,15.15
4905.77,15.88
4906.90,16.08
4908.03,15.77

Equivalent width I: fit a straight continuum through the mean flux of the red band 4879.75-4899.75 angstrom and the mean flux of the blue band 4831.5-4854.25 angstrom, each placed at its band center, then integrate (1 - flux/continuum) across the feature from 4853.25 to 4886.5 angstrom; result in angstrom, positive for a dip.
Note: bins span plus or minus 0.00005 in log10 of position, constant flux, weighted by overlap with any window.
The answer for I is 1.00 angstrom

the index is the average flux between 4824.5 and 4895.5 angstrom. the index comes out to 15.1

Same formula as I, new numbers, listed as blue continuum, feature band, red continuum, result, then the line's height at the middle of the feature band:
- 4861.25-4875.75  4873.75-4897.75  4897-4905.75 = -0.1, 15.1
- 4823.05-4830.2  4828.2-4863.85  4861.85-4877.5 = -0.6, 14.9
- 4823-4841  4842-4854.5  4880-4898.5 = -0.5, 15.2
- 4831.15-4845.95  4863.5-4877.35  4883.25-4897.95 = 0.3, 15.1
